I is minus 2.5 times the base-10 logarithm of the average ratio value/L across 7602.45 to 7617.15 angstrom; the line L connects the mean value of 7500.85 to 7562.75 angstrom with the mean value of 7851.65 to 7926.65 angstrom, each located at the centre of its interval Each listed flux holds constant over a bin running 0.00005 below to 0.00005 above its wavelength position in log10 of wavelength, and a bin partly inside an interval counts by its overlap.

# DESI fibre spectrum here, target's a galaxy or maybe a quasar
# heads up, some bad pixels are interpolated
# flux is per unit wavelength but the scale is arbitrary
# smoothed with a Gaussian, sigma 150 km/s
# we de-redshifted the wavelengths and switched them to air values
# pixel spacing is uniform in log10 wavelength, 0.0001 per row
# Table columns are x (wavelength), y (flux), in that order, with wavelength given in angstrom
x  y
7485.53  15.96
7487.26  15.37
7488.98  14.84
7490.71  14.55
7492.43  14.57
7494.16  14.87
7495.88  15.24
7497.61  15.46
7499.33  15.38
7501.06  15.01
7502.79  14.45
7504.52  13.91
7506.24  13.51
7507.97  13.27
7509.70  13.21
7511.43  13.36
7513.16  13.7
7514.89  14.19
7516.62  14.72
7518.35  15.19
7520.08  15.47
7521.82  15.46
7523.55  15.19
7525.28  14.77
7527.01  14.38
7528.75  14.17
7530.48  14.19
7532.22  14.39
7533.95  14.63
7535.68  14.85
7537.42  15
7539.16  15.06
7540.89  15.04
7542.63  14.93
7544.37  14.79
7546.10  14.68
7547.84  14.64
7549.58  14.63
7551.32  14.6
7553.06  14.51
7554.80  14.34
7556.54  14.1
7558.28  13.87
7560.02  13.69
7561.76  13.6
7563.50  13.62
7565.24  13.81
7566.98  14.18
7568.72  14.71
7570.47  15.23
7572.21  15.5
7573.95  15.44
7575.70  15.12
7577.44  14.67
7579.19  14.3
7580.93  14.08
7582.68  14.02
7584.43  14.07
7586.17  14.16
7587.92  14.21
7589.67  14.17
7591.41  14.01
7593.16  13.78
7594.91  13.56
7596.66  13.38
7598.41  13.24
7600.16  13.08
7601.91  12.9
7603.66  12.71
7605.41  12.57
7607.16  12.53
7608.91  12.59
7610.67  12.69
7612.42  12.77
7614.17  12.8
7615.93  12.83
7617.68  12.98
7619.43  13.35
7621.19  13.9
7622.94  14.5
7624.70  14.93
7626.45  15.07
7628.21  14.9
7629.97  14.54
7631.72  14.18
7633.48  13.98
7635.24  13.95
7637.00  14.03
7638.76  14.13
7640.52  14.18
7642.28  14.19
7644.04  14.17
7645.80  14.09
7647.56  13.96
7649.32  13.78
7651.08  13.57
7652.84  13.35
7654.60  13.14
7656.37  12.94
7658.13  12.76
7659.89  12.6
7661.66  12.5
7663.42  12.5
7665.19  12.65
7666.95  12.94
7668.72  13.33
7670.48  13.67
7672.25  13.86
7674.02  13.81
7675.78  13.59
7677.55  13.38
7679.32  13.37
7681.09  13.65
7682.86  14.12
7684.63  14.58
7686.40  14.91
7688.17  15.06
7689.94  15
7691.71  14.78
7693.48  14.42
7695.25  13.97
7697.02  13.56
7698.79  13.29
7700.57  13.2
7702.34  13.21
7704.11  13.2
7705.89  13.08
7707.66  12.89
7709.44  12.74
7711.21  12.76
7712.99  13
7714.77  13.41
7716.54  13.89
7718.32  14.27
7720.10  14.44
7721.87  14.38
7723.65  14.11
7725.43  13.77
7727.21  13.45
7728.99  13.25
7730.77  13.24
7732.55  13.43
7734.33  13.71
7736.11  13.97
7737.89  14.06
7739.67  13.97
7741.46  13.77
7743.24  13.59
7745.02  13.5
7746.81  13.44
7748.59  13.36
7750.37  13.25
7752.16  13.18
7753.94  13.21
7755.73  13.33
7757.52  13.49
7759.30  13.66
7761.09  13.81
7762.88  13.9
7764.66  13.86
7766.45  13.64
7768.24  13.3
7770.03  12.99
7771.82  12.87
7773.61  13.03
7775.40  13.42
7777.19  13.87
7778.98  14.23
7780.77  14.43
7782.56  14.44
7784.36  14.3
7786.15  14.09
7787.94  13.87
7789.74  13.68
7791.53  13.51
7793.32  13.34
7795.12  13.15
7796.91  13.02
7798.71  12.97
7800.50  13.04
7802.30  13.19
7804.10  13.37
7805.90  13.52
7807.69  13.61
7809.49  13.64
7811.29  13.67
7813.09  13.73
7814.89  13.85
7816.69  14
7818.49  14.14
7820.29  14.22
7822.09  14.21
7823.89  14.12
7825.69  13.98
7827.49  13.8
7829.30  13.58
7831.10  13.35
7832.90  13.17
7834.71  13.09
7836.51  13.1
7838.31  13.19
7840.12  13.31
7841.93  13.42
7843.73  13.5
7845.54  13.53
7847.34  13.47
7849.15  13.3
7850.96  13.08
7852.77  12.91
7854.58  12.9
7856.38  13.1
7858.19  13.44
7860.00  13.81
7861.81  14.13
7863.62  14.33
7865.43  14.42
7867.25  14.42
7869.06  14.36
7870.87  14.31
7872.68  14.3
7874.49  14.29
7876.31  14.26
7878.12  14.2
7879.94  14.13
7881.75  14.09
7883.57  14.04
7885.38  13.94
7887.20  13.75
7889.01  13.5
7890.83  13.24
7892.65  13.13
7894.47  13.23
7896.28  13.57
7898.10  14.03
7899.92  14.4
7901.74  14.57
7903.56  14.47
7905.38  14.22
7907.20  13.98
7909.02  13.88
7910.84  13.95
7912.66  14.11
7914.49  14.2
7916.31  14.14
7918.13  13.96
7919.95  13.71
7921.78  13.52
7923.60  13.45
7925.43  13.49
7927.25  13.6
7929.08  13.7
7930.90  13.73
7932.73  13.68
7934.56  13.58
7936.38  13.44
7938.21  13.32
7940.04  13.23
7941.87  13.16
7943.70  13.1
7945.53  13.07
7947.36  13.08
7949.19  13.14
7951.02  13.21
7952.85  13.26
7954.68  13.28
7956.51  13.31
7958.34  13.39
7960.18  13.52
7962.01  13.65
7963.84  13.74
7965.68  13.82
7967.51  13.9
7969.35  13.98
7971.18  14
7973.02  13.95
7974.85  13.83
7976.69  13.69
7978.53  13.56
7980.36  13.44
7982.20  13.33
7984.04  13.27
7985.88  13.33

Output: 0.13 mag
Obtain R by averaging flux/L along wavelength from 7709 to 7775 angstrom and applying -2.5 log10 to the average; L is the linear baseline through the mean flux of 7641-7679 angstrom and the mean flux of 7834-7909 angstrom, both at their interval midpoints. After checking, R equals -0.001 mag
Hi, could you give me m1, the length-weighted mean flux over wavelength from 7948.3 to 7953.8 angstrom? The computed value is 13.2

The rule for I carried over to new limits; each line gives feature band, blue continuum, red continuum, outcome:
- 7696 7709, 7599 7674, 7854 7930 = 0.032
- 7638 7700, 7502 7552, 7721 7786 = 0.020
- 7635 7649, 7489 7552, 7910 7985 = 0.017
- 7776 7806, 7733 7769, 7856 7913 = 0.006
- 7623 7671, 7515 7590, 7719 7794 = 0.034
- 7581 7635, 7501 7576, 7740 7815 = 0.045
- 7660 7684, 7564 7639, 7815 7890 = 0.043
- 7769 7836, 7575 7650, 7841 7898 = 0.010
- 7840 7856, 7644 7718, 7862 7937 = 0.046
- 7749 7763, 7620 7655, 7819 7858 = 0.023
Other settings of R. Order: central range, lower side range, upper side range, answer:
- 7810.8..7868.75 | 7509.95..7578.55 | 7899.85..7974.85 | 0.02 mag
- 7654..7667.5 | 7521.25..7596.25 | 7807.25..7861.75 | 0.11 mag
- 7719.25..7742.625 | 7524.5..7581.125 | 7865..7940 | 0.03 mag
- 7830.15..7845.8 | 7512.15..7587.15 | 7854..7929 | 0.06 mag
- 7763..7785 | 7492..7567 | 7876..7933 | 0.03 mag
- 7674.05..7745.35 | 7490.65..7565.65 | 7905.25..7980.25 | 0.03 mag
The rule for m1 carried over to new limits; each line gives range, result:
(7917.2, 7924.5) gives 13.7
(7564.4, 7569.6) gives 14.2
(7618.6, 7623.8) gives 13.9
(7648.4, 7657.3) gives 13.4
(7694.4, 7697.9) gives 13.8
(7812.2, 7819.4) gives 13.9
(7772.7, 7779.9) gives 13.6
